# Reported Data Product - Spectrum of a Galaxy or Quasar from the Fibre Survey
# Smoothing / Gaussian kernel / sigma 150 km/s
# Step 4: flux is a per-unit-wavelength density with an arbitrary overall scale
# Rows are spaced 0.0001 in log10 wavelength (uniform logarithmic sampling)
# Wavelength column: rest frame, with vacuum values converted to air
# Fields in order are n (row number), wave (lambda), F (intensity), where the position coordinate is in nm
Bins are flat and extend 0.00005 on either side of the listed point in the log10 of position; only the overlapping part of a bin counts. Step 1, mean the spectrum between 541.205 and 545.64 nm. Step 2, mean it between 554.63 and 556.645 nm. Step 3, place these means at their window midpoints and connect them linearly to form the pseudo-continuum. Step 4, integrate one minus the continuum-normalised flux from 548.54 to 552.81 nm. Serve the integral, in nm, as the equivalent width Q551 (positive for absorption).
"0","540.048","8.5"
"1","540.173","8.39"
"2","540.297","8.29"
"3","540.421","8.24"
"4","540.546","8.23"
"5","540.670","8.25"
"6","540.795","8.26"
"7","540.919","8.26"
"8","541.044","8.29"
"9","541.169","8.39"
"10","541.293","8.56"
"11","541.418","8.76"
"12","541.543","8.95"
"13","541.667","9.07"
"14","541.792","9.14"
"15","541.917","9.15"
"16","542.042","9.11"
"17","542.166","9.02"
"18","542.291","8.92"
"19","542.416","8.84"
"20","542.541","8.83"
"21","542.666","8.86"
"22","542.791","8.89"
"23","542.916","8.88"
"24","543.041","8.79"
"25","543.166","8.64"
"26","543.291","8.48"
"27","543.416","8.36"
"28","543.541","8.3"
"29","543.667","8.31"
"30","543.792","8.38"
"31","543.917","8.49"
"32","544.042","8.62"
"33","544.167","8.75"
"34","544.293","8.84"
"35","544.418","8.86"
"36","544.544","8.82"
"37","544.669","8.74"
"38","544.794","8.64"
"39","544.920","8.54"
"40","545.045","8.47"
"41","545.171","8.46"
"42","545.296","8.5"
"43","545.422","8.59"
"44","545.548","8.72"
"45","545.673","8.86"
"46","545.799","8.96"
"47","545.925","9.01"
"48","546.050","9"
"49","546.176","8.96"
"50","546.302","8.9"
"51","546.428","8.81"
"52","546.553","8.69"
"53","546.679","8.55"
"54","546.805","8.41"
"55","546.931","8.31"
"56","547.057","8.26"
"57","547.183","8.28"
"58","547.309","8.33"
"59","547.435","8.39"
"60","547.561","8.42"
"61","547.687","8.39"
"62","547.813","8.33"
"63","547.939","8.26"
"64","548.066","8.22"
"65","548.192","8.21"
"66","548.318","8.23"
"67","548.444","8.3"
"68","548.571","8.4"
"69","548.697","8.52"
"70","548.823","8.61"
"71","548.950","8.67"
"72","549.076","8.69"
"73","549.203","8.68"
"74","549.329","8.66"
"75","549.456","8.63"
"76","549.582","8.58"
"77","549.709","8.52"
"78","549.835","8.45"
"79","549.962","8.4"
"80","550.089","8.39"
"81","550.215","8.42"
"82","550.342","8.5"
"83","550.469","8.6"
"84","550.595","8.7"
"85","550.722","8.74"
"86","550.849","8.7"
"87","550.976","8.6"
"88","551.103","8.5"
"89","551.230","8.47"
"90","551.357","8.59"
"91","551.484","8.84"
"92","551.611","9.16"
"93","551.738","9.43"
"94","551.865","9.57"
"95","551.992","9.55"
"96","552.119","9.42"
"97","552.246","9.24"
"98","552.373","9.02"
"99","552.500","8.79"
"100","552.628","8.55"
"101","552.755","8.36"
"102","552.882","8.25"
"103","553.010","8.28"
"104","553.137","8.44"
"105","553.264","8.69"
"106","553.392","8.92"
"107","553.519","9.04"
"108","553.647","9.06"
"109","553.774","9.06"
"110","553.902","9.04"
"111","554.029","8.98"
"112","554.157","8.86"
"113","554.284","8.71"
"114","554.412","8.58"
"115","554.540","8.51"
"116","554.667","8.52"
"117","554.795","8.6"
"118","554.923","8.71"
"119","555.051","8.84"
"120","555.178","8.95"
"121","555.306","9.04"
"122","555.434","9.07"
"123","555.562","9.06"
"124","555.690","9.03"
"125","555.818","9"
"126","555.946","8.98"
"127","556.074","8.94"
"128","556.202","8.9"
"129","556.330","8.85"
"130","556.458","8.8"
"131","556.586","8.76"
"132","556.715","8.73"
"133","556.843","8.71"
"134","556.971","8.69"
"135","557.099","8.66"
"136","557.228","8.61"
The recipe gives 0.04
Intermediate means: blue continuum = 8.72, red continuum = 8.88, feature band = 8.74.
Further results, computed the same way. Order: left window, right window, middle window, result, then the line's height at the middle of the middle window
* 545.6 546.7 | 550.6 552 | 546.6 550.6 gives 0.20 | 8.88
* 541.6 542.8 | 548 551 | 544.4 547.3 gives 0.03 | 8.75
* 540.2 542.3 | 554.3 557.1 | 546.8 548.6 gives 0.08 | 8.71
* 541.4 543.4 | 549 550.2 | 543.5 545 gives 0.03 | 8.8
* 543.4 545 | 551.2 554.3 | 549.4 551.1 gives 0.05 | 8.81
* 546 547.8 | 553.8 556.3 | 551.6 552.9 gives -0.04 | 8.75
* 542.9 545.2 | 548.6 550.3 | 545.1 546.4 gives -0.03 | 8.58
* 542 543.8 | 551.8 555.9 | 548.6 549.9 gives 0.03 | 8.8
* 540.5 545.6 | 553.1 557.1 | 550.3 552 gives -0.01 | 8.78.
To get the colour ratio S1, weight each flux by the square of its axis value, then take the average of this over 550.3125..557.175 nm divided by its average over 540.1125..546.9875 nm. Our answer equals 1.1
